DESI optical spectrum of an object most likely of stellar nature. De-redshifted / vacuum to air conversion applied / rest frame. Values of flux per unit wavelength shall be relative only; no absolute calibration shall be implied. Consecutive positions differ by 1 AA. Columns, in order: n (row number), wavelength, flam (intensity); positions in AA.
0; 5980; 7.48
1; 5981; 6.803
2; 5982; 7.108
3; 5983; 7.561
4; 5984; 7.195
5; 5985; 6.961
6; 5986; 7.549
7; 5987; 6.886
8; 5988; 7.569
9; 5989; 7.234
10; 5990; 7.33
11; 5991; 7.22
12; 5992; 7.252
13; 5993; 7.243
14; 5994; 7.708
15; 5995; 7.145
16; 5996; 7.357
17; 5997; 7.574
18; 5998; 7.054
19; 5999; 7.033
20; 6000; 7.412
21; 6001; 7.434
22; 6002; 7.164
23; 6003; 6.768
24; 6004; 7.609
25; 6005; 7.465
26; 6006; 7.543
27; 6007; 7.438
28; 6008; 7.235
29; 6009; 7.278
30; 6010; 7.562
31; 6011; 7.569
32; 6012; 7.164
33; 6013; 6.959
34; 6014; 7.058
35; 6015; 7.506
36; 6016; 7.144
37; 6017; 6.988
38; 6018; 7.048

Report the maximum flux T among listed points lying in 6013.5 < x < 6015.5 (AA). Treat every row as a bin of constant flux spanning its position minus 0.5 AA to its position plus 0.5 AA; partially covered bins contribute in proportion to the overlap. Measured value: 7.506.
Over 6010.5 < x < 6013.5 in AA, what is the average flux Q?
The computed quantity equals 7.23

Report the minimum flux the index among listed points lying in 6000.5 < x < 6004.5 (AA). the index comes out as 6.768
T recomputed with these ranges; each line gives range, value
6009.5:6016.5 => 7.569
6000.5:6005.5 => 7.609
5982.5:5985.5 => 7.561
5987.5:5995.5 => 7.708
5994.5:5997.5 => 7.574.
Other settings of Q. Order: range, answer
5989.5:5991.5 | 7.28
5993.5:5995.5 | 7.43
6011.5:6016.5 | 7.17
